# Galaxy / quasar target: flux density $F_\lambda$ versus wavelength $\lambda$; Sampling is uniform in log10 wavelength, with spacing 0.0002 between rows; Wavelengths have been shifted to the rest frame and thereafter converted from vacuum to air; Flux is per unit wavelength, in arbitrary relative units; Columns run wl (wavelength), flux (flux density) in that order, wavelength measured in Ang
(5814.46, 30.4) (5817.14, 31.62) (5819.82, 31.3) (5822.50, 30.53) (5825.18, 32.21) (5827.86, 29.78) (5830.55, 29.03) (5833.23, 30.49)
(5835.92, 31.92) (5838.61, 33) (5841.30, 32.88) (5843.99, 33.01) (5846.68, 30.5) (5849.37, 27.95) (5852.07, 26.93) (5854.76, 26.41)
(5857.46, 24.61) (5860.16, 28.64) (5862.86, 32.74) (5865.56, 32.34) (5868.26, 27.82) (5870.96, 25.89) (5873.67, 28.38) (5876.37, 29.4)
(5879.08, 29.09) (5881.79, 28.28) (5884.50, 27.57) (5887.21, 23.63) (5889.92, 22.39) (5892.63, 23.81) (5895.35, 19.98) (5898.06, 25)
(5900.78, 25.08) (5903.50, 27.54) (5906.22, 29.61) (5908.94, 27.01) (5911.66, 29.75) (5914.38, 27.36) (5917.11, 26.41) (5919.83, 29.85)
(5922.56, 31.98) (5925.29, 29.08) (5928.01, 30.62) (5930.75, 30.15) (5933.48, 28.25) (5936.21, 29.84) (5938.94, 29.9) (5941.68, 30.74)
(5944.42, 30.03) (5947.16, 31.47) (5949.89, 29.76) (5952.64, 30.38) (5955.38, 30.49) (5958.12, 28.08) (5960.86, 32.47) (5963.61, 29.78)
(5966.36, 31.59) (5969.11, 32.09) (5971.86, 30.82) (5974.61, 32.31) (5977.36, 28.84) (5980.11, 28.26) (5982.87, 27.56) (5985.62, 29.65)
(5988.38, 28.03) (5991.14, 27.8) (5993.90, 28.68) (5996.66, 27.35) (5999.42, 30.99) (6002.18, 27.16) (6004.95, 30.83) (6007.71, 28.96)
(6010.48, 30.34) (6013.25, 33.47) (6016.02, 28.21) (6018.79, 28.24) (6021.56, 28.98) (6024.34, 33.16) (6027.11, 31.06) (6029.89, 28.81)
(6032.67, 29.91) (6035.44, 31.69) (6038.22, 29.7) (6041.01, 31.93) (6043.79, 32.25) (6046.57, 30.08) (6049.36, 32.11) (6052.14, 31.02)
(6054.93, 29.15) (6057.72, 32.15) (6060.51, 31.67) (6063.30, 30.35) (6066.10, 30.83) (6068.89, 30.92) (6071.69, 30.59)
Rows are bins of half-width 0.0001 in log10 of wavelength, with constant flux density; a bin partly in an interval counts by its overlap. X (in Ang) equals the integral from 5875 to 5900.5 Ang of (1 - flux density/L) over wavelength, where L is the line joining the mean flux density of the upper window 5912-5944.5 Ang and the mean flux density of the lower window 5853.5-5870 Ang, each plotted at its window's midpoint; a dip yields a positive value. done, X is 3.1 Ang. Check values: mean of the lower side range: 28.7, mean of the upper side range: 29.5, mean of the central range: 25.4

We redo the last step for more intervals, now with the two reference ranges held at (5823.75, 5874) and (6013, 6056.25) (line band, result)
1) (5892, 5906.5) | 2.4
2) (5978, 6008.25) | 1.7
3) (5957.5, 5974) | -0.4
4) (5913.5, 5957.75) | 0.5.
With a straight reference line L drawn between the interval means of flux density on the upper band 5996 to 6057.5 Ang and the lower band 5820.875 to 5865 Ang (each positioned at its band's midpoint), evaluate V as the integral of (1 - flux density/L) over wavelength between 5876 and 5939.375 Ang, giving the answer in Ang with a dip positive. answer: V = 5.6 Ang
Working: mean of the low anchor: 30.1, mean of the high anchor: 30.3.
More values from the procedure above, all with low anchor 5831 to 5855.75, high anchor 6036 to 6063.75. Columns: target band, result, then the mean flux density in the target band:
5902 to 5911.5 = 0.7 Ang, 28.2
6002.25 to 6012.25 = 0.4 Ang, 29.8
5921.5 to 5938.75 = 0.4 Ang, 30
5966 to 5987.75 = 0.6 Ang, 30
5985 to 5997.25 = 1.0 Ang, 28.3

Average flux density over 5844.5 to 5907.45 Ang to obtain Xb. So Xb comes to 27.2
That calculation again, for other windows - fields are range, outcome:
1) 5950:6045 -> 30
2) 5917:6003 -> 29.8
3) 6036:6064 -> 31.1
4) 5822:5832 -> 30.4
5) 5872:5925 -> 27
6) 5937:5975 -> 30.7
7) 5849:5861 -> 26.7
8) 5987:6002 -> 28.5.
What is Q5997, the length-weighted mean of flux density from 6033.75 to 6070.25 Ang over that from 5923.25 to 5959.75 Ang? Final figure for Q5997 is 1.04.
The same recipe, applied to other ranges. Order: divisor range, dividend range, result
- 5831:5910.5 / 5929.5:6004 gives 1.06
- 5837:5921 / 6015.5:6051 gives 1.10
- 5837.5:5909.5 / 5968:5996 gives 1.06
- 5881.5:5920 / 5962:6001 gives 1.13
